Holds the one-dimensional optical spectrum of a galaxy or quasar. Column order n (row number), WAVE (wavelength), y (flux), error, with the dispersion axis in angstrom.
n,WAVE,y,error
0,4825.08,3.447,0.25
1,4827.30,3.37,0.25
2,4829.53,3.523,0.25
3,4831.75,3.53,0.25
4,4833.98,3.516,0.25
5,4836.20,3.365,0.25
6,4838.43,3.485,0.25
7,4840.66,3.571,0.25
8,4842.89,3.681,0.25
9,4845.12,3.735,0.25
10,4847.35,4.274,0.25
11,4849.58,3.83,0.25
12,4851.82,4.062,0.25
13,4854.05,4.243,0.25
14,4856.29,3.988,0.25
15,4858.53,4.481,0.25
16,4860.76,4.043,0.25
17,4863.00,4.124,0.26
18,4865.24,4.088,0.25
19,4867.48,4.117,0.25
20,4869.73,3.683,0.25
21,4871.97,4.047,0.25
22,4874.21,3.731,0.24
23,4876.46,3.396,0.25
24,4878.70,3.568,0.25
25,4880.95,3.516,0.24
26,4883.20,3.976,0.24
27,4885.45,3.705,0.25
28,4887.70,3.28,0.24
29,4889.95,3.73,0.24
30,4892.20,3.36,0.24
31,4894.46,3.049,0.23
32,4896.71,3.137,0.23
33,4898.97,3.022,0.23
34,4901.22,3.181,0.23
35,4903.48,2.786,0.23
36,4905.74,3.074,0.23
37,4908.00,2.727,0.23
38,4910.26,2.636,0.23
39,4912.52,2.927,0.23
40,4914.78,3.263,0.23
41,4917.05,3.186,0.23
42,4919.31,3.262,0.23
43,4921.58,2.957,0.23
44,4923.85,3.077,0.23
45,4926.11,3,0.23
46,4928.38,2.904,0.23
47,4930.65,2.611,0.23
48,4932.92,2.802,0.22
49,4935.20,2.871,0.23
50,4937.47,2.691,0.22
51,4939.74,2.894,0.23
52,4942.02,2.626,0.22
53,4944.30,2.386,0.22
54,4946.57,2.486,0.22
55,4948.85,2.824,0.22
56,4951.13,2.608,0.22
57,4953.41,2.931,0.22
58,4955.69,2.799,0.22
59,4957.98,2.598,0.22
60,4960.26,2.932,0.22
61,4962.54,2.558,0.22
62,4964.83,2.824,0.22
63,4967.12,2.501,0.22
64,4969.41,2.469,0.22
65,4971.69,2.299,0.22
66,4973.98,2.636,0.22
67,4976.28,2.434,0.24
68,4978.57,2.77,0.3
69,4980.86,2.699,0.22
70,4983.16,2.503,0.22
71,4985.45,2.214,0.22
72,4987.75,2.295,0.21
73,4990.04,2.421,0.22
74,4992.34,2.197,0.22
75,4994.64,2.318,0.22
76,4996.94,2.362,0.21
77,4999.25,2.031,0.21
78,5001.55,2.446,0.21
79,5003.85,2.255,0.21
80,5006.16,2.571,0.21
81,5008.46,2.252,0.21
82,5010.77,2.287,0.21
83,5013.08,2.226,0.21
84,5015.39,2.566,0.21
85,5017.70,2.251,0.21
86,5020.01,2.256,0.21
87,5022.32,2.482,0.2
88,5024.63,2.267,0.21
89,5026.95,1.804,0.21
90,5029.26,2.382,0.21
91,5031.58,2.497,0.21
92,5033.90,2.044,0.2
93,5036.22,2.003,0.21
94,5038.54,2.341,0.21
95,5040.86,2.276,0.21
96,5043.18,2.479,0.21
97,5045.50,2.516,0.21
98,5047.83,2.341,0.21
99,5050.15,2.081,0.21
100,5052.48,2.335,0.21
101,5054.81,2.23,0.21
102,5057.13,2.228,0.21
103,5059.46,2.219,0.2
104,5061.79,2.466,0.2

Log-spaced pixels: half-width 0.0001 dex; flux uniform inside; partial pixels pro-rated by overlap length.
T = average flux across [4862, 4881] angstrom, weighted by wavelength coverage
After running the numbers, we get 3.82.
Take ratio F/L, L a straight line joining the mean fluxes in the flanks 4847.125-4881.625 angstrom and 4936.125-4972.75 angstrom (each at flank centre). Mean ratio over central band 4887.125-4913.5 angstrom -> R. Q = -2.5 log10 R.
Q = 0.12 mag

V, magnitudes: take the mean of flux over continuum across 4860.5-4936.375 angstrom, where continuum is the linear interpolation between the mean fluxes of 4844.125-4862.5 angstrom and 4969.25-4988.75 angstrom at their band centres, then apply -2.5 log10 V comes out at 0.067 mag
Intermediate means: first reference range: 4.09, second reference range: 2.48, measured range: 3.31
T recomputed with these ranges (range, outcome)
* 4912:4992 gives 2.71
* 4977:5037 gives 2.33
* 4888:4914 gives 3.07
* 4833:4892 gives 3.81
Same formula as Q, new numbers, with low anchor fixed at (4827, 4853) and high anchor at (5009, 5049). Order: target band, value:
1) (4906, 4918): 0.07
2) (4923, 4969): 0.06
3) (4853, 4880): -0.14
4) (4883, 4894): -0.07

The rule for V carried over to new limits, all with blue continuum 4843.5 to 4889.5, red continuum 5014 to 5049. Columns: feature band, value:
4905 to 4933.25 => 0.14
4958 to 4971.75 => 0.13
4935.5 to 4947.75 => 0.20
